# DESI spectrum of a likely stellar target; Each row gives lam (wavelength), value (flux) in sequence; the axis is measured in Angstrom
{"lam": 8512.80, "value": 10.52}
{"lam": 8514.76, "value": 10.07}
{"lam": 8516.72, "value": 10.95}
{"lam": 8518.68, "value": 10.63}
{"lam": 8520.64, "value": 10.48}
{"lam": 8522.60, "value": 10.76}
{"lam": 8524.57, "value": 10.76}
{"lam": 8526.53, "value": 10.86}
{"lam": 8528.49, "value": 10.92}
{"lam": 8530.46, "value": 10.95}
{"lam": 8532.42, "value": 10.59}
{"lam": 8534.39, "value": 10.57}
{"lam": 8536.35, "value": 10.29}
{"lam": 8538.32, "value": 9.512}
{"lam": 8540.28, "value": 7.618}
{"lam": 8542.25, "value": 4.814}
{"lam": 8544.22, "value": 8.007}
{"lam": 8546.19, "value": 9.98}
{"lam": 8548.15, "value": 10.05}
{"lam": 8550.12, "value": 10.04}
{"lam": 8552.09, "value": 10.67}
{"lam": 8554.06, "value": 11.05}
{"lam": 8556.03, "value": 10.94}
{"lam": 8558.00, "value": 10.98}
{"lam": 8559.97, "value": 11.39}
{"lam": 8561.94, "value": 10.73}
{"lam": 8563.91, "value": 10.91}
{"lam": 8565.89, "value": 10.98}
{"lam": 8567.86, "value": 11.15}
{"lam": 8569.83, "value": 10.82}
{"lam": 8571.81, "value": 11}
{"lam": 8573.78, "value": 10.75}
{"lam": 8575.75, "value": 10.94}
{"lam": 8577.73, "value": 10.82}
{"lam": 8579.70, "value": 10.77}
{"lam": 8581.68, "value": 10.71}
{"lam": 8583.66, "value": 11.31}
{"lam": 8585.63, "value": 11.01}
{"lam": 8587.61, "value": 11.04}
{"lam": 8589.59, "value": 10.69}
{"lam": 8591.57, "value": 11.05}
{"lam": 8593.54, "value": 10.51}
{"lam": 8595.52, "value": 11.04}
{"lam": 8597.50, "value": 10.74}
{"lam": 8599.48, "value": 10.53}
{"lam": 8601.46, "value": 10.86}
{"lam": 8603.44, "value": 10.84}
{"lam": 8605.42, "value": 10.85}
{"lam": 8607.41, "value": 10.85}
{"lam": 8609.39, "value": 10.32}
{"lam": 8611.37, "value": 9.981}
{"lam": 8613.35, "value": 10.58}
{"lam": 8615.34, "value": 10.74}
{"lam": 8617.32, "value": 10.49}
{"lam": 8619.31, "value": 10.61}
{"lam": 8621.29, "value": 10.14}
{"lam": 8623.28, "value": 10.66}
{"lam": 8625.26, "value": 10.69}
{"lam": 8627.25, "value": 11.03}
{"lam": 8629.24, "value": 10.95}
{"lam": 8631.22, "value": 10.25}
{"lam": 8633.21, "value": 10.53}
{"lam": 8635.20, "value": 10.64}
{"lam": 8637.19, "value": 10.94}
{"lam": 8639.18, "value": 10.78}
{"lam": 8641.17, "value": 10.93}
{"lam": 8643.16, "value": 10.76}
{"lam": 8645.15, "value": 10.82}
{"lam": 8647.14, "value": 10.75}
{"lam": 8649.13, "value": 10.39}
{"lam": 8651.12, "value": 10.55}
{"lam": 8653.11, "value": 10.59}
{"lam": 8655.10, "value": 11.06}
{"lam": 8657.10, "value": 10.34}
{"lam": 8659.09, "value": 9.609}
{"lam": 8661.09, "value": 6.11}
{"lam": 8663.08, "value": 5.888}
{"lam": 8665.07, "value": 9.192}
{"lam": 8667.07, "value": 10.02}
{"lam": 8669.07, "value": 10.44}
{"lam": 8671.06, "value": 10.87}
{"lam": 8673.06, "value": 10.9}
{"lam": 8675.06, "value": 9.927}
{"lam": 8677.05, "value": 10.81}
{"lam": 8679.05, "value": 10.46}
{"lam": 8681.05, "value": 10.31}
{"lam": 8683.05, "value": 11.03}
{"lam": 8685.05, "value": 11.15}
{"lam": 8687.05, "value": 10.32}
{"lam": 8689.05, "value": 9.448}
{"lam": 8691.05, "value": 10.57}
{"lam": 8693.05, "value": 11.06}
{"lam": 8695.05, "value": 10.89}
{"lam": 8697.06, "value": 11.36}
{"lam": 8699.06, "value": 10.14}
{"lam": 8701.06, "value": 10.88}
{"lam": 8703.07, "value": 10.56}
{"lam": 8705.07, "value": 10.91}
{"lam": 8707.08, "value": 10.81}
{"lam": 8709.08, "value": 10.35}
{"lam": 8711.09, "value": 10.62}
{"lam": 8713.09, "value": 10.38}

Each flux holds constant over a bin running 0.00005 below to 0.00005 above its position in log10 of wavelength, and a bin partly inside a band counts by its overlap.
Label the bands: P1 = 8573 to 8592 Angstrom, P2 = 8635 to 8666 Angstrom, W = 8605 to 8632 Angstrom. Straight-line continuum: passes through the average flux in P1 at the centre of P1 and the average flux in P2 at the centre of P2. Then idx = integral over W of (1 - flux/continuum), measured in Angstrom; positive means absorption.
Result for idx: -0.5 Angstrom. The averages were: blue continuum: 10.9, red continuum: 9.94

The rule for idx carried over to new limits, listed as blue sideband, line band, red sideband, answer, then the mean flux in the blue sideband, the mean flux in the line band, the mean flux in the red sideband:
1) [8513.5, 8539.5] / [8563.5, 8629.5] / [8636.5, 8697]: -2.4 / 10.5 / 10.8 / 10.2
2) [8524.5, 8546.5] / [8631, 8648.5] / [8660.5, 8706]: -1.3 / 9.51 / 10.7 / 10.2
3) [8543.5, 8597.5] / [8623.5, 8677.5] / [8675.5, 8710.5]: 2.3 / 10.7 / 10.2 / 10.6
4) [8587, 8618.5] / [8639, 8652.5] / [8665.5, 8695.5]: -0.1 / 10.7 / 10.7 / 10.5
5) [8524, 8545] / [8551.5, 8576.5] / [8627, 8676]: -3.3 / 9.53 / 11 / 10.2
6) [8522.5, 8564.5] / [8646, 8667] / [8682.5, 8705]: 2.1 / 10.1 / 9.48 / 10.7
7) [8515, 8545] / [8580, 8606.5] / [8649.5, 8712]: -2.2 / 9.86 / 10.9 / 10.2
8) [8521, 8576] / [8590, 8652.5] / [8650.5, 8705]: -2.7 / 10.3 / 10.7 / 10.2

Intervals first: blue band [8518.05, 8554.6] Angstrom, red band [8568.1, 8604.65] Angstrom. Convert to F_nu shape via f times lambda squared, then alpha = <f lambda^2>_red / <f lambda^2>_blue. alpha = 1.1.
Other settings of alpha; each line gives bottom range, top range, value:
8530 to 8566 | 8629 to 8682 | 1.05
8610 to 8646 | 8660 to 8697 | 0.95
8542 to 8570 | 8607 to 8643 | 1.05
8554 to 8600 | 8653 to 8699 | 0.95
